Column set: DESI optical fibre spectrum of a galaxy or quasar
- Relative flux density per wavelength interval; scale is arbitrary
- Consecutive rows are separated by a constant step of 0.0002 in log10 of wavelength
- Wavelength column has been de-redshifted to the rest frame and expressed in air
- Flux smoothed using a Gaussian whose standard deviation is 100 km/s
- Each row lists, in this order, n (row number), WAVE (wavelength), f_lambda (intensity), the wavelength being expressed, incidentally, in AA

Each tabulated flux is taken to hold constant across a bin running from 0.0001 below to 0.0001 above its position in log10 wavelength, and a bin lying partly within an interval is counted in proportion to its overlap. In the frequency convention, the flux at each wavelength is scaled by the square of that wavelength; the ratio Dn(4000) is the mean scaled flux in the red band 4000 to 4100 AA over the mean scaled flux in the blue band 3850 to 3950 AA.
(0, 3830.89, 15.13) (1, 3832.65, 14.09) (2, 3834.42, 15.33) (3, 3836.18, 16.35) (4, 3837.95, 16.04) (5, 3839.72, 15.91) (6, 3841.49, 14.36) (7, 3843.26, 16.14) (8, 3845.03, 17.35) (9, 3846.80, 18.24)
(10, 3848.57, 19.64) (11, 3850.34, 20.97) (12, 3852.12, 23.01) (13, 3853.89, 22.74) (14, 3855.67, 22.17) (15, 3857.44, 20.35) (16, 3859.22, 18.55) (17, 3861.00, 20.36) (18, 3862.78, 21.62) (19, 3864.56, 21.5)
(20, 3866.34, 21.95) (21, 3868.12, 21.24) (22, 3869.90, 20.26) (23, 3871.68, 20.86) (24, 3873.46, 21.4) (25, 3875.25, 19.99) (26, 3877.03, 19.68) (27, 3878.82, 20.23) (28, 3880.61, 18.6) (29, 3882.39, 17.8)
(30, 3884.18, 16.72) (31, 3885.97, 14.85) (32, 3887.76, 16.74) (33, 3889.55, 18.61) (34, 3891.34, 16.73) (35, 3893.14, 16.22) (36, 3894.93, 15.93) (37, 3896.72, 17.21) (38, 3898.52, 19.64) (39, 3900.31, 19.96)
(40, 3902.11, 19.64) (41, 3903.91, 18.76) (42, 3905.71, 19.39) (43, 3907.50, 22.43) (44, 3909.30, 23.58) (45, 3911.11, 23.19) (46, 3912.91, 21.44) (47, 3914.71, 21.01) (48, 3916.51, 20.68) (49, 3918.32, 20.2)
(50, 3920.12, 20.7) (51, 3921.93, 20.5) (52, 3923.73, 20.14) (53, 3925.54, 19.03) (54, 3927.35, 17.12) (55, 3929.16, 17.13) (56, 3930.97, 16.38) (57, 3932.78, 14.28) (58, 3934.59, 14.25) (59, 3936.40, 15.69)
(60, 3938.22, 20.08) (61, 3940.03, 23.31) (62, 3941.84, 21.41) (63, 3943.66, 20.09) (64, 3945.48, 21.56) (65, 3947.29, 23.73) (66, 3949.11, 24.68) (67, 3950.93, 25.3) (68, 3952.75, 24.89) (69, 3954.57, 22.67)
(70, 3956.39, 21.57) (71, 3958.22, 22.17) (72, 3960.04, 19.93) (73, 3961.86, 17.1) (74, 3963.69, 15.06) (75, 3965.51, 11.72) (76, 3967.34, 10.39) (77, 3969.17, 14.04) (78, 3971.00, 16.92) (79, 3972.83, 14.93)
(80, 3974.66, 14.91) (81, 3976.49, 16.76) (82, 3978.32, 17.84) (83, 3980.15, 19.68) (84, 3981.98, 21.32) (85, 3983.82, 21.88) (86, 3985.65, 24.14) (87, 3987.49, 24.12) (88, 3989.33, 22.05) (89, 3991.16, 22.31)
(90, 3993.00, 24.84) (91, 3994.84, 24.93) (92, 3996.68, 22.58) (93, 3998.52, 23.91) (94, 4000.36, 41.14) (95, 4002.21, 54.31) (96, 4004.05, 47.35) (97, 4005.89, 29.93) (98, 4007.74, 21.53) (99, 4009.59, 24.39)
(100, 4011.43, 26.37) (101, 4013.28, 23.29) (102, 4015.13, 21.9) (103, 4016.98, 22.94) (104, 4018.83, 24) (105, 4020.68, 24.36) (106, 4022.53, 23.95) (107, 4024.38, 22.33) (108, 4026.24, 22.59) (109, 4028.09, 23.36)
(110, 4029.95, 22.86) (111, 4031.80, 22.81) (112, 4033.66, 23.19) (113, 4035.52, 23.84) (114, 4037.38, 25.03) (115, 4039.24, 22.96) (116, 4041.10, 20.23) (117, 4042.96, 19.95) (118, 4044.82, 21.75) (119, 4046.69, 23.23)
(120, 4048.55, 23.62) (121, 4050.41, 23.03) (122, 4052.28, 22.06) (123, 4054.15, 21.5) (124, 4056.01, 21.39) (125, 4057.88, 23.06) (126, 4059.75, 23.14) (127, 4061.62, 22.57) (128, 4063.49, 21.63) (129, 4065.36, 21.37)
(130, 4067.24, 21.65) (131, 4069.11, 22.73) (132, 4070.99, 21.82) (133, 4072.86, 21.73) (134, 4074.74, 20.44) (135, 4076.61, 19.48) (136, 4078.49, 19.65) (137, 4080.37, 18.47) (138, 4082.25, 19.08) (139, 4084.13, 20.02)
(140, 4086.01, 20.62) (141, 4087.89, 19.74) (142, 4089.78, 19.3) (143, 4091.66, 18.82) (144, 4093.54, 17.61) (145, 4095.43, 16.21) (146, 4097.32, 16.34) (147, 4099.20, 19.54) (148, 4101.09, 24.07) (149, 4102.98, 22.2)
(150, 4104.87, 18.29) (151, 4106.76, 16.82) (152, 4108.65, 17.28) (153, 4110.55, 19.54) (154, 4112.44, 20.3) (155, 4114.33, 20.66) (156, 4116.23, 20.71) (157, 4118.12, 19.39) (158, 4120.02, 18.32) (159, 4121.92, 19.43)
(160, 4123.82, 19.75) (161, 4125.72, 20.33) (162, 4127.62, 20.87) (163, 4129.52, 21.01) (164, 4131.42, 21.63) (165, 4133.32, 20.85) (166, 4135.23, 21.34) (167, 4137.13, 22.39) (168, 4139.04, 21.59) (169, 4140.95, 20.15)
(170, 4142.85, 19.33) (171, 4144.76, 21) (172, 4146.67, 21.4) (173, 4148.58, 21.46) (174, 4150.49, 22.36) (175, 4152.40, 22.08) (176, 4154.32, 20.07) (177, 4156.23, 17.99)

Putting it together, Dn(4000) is 1.3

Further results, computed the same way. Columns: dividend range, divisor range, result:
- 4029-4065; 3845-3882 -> 1.20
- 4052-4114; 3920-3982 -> 1.15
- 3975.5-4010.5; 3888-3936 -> 1.46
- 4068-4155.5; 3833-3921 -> 1.17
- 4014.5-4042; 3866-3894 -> 1.32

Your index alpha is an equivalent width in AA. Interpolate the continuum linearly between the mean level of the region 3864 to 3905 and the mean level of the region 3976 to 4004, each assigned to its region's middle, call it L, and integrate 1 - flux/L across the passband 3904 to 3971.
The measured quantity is 8.54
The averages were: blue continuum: 18.9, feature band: 19.6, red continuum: 26.3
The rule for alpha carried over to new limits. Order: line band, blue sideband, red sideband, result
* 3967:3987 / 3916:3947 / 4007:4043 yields 3.06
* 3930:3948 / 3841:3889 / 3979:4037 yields 2.97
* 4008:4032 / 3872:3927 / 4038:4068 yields -2.15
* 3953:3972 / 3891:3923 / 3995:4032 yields 5.03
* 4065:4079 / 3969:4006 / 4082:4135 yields 0.05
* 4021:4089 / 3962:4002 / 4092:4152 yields -4.76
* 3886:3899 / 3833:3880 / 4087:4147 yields 1.61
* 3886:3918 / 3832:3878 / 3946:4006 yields 2.07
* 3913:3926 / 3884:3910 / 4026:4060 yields -0.93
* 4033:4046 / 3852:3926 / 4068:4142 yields -1.62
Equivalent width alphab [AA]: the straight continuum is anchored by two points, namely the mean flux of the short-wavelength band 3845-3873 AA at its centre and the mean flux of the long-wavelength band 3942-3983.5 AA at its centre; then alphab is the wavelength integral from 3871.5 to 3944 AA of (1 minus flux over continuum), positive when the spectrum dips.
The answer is 3.4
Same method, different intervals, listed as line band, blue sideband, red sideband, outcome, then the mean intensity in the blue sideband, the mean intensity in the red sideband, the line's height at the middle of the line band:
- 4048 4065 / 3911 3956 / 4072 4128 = -2.3 AA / 20.3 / 19.5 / 19.7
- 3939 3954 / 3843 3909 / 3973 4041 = -0.5 AA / 19.5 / 24.7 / 22.3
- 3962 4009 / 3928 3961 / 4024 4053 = -3.3 AA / 20.5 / 22.7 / 21.4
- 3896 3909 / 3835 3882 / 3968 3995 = -0.1 AA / 19.6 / 19.8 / 19.7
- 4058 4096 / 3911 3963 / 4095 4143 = -0.6 AA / 20.3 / 20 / 20.1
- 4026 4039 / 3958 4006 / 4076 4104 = -1.4 AA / 22.7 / 19.4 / 21.2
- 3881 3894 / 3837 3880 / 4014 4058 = 2.2 AA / 19.8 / 22.7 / 20.2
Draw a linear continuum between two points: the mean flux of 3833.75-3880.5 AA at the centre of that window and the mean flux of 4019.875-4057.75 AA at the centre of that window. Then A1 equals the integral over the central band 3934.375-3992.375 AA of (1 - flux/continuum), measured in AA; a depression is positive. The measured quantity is 4.6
